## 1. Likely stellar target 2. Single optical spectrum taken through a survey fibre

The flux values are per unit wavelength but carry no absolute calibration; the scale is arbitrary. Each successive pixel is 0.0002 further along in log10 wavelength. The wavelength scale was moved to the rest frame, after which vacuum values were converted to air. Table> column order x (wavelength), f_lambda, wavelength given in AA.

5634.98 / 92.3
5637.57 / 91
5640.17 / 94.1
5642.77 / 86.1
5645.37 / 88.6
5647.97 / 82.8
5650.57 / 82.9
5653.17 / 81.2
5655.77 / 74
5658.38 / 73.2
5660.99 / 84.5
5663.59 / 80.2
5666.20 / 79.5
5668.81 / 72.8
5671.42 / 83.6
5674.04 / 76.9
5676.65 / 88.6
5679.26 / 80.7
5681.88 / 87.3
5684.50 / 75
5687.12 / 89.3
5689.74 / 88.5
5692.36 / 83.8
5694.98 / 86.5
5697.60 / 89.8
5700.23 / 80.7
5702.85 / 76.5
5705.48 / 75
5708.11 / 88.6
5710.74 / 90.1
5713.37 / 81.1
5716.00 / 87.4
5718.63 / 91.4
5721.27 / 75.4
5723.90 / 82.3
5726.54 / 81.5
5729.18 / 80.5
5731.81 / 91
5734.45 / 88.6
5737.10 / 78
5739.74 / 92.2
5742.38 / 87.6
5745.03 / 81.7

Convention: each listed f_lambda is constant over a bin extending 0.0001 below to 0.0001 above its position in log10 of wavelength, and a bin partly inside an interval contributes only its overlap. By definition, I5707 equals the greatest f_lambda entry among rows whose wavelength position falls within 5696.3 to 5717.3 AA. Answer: 90.1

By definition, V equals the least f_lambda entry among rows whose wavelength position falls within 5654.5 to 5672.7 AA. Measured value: 72.8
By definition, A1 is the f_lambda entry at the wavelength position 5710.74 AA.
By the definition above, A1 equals 90.1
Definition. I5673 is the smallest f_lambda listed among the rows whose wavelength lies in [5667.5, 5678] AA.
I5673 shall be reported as 72.8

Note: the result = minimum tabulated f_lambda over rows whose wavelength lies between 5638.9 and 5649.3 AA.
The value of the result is 82.8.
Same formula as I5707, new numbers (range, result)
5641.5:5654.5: 88.6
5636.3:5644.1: 94.1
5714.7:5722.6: 91.4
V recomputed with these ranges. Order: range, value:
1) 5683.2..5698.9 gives 75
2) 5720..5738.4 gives 75.4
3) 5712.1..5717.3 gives 81.1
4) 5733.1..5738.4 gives 78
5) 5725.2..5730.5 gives 80.5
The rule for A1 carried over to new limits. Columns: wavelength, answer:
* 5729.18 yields 80.5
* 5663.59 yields 80.2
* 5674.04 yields 76.9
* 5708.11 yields 88.6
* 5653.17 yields 81.2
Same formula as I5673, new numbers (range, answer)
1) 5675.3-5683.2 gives 80.7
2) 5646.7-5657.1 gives 74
